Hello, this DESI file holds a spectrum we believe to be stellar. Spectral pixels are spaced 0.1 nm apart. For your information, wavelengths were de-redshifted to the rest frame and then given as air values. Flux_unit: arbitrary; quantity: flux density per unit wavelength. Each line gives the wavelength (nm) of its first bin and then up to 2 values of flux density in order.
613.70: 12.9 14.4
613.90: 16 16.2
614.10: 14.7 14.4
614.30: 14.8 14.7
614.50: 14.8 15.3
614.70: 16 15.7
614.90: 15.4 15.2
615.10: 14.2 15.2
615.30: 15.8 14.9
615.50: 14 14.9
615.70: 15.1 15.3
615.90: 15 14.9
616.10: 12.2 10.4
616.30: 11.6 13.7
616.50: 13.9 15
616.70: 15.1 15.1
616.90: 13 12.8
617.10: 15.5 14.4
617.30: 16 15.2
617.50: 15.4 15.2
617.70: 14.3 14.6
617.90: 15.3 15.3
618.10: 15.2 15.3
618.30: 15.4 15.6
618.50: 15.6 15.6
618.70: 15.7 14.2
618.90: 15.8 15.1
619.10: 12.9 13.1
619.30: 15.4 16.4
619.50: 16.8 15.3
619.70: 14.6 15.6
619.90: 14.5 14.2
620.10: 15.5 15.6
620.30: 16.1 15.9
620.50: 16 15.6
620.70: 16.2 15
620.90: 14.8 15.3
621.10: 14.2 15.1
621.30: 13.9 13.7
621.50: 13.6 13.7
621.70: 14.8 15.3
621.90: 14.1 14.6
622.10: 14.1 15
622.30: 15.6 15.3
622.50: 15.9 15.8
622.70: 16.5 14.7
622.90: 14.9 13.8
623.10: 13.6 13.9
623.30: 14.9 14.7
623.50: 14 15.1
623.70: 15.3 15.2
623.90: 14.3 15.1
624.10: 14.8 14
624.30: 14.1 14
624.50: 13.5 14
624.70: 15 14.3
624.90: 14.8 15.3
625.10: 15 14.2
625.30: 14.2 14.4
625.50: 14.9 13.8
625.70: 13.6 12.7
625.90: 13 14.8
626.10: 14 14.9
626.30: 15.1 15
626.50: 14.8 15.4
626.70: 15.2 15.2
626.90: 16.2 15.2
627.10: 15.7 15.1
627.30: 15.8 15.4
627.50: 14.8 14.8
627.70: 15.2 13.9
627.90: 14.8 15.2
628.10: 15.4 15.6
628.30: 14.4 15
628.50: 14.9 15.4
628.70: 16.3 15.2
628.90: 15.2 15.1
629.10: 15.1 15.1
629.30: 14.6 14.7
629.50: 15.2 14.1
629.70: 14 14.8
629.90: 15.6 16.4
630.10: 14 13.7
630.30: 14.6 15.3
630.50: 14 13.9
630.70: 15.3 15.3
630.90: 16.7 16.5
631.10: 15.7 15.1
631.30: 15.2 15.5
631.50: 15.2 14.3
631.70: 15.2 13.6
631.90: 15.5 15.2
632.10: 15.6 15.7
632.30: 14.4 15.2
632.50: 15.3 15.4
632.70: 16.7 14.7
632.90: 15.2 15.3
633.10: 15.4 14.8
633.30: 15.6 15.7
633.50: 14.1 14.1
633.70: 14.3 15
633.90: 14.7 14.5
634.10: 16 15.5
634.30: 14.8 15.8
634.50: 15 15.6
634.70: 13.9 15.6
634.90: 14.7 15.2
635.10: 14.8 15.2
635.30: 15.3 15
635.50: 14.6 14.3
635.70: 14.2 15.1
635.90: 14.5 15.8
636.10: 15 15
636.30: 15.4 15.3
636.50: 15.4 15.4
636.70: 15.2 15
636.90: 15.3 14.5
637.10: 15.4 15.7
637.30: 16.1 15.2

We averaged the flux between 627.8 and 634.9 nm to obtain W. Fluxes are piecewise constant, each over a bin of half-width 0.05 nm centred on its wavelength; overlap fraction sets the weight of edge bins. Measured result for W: 15.1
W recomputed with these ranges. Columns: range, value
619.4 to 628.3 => 14.8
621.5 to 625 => 14.7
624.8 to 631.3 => 14.9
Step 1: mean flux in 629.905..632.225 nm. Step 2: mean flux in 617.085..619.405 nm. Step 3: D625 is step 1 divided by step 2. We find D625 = 1.00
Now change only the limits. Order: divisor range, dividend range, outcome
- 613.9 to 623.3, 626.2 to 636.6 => 1.02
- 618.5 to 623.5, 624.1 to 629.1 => 0.99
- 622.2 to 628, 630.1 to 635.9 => 1.02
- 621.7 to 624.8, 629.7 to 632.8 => 1.03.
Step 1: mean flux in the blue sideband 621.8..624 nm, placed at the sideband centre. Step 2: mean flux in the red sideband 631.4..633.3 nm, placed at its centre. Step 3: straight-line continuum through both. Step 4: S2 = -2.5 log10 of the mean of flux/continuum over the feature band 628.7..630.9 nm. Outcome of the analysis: 0.01 mag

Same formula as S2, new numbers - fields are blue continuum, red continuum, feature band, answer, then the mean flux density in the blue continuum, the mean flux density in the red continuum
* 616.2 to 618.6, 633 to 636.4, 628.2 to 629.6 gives -0.01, 14.6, 15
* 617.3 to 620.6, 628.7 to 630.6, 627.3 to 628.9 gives -0.02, 15.2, 14.8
